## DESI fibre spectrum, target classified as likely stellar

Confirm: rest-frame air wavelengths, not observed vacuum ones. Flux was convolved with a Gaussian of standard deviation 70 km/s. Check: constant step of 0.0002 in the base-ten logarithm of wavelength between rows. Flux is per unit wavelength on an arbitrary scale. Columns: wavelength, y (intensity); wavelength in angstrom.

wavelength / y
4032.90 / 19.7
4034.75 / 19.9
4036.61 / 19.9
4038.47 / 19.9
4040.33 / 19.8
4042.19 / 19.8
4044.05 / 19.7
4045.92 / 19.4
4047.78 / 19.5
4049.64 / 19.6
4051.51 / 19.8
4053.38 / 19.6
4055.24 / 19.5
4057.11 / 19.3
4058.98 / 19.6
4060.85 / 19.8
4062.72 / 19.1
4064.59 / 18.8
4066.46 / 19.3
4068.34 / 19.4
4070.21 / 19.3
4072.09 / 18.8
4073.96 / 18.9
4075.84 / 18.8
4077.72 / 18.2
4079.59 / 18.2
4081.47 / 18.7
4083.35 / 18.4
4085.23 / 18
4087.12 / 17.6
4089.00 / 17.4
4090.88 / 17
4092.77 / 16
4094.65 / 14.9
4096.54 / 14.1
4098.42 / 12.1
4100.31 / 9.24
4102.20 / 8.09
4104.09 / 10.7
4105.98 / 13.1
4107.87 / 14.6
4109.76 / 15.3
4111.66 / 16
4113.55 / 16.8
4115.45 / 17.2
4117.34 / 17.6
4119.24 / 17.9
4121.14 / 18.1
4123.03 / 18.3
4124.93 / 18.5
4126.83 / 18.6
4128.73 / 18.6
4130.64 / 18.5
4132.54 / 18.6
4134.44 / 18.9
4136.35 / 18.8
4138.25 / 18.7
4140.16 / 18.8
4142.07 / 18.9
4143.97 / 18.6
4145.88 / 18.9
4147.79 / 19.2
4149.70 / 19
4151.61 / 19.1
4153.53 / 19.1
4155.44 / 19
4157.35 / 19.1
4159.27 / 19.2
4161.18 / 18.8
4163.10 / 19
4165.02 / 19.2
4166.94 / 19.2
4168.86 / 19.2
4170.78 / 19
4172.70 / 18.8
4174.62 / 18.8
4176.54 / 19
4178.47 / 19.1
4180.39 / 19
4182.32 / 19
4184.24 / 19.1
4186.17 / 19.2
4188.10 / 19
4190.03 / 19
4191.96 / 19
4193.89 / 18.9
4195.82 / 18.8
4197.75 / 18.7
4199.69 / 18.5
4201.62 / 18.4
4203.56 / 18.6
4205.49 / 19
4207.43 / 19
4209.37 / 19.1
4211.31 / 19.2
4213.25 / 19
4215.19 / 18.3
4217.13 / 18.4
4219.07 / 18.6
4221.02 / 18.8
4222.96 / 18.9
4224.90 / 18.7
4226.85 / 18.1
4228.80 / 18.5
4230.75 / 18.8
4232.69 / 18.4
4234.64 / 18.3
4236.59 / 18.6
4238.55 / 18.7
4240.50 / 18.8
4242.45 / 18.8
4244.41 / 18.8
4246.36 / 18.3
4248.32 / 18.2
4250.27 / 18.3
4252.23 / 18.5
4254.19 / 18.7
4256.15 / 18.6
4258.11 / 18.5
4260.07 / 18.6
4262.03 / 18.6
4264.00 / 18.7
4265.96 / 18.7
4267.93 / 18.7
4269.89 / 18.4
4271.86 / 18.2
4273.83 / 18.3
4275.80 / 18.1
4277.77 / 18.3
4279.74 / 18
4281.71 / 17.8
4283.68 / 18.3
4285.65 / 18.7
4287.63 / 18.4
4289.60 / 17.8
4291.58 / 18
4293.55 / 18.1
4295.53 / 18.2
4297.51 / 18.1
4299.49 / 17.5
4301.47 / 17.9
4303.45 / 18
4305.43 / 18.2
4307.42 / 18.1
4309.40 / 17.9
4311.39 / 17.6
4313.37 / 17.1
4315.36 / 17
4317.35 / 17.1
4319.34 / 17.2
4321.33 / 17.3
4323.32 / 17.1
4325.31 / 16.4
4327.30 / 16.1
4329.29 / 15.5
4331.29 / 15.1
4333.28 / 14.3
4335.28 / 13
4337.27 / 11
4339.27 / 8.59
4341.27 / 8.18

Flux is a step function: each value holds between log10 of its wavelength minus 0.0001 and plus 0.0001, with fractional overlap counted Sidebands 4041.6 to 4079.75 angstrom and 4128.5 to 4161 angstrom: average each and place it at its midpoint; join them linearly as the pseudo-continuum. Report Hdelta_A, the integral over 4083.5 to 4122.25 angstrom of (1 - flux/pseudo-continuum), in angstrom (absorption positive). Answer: 7.9 angstrom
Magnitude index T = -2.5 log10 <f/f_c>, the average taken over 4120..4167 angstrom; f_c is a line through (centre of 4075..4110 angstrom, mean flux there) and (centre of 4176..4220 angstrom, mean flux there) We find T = -0.11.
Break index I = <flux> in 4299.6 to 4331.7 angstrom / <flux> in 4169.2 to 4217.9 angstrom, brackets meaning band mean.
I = 0.91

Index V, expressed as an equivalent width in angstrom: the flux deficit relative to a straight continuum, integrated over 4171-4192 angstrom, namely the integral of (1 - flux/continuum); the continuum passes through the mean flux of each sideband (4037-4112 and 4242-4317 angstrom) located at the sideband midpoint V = -1.40 angstrom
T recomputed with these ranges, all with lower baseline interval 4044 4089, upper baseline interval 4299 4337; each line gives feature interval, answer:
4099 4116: 0.36 mag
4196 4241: -0.07 mag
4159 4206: -0.06 mag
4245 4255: -0.07 mag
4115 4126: 0.03 mag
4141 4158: -0.04 mag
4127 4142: -0.02 mag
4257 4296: -0.08 mag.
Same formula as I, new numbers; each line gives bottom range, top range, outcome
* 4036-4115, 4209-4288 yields 1.06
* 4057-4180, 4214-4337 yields 1.01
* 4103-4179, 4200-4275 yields 1.03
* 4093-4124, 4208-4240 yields 1.27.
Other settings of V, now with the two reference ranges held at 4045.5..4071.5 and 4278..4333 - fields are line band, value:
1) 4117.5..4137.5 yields 0.5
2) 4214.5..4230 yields -0.4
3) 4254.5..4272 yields -0.8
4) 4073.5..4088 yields 0.7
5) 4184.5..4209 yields -0.7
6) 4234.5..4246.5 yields -0.5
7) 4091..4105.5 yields 5.0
